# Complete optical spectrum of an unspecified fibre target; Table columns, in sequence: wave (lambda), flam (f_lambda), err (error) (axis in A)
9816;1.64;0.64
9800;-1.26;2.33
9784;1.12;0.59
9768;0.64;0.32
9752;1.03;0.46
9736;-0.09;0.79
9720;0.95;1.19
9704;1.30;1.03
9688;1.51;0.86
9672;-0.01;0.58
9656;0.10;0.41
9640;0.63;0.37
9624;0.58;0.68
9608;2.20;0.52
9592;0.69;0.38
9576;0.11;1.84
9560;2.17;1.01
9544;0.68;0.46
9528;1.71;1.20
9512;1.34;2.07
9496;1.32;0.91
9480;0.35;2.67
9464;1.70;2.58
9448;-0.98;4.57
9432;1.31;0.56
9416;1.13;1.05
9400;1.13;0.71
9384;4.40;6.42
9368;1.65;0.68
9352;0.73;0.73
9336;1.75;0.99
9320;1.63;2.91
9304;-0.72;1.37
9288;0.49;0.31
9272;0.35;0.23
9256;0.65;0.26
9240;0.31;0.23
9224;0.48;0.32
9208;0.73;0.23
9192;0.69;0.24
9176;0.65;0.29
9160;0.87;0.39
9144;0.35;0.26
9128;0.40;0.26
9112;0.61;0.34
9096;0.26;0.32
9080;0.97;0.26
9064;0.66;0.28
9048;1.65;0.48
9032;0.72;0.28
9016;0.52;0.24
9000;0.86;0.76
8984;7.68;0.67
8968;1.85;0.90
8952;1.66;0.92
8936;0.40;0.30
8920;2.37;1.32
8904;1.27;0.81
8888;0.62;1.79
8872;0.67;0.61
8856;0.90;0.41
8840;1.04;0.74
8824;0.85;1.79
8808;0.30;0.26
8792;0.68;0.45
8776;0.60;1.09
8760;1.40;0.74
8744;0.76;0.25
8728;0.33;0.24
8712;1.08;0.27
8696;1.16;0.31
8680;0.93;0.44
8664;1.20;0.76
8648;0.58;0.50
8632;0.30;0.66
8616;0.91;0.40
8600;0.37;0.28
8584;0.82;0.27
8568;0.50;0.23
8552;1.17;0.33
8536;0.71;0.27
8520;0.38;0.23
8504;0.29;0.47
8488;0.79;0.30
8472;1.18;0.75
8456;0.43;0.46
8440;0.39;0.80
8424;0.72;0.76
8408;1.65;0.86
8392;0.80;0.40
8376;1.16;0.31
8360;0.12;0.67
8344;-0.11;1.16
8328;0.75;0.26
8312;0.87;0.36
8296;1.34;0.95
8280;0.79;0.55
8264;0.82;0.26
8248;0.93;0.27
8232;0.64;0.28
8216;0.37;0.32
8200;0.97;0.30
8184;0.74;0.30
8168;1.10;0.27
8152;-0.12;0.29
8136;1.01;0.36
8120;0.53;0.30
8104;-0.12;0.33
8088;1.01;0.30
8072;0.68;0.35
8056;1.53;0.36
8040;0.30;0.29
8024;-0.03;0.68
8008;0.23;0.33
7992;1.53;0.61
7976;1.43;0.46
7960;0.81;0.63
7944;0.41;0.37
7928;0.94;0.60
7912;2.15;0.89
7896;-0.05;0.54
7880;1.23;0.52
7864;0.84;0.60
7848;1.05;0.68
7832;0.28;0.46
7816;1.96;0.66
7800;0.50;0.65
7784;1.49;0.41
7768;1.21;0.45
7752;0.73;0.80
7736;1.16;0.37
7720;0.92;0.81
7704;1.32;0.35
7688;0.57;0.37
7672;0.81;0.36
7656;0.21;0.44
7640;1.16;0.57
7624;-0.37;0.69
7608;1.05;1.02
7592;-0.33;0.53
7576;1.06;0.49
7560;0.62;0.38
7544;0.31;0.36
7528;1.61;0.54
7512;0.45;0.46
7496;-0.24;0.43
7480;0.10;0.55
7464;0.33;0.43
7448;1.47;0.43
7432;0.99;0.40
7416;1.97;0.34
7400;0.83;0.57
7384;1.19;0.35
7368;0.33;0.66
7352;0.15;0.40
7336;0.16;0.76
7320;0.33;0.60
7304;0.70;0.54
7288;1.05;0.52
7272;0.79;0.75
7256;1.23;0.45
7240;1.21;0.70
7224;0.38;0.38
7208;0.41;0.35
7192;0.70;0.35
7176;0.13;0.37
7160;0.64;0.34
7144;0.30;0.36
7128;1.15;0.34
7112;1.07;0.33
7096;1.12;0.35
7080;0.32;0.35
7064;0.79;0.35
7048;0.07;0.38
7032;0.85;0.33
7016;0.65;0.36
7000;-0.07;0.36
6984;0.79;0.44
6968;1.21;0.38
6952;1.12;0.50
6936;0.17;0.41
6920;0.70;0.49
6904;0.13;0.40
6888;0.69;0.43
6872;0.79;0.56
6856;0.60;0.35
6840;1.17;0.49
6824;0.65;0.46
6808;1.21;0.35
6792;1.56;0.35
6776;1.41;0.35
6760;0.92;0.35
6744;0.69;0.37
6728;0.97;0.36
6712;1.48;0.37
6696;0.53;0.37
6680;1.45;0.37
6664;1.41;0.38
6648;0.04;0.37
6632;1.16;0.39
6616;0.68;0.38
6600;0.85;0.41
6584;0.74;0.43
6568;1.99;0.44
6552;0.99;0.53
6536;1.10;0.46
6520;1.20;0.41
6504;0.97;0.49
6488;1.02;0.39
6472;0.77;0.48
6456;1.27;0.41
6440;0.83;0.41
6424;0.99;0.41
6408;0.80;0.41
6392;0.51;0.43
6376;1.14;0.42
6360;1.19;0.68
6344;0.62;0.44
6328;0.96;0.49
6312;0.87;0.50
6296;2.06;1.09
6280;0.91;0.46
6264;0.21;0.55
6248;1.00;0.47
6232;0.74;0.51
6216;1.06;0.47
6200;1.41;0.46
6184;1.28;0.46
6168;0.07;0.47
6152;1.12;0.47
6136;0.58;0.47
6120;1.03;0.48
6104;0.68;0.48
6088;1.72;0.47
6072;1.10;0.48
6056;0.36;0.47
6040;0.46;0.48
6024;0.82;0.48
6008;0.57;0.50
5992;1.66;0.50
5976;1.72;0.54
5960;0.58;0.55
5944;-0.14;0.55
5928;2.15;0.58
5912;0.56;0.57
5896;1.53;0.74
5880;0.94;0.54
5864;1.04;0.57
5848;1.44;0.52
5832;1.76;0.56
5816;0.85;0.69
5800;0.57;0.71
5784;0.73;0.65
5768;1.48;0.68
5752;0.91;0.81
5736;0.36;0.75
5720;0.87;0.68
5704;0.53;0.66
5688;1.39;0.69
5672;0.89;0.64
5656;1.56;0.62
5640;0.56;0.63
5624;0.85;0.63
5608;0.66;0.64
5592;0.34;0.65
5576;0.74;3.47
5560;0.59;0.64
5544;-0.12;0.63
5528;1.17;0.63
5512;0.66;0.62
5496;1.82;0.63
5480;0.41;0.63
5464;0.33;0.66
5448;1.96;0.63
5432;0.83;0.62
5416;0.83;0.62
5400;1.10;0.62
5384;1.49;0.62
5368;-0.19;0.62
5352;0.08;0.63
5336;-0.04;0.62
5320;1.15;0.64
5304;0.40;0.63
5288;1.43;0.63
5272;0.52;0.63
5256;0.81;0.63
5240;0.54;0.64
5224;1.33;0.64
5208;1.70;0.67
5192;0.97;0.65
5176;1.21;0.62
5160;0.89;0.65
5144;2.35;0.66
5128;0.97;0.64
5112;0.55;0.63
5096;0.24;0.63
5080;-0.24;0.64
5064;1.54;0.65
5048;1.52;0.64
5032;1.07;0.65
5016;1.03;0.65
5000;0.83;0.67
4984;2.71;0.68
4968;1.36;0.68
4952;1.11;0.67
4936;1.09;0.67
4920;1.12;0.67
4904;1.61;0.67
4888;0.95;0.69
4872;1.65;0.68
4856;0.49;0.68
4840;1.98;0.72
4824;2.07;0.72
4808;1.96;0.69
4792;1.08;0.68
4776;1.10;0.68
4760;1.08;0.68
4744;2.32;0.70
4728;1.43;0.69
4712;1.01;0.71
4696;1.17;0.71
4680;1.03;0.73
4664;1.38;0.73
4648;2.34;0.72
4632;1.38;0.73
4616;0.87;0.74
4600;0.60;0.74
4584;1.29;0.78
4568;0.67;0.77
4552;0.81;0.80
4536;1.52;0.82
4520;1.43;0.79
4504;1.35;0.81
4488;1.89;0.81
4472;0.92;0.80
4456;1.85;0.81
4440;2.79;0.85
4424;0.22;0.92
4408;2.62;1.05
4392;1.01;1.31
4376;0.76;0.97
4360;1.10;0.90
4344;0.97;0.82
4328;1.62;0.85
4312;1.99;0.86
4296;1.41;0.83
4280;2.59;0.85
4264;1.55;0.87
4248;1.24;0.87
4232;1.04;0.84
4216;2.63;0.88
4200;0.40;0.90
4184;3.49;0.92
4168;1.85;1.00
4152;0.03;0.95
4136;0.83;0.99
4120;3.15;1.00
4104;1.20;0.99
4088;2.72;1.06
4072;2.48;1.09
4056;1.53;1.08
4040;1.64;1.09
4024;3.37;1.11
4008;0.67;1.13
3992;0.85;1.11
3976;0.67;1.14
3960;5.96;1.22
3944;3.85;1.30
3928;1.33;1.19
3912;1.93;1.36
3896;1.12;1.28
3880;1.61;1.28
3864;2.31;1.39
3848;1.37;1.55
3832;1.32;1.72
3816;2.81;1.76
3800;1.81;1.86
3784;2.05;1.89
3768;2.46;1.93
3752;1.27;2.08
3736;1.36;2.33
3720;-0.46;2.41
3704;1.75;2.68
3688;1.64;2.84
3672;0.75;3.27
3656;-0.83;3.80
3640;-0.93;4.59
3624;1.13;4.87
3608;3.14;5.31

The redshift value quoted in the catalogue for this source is 1.41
